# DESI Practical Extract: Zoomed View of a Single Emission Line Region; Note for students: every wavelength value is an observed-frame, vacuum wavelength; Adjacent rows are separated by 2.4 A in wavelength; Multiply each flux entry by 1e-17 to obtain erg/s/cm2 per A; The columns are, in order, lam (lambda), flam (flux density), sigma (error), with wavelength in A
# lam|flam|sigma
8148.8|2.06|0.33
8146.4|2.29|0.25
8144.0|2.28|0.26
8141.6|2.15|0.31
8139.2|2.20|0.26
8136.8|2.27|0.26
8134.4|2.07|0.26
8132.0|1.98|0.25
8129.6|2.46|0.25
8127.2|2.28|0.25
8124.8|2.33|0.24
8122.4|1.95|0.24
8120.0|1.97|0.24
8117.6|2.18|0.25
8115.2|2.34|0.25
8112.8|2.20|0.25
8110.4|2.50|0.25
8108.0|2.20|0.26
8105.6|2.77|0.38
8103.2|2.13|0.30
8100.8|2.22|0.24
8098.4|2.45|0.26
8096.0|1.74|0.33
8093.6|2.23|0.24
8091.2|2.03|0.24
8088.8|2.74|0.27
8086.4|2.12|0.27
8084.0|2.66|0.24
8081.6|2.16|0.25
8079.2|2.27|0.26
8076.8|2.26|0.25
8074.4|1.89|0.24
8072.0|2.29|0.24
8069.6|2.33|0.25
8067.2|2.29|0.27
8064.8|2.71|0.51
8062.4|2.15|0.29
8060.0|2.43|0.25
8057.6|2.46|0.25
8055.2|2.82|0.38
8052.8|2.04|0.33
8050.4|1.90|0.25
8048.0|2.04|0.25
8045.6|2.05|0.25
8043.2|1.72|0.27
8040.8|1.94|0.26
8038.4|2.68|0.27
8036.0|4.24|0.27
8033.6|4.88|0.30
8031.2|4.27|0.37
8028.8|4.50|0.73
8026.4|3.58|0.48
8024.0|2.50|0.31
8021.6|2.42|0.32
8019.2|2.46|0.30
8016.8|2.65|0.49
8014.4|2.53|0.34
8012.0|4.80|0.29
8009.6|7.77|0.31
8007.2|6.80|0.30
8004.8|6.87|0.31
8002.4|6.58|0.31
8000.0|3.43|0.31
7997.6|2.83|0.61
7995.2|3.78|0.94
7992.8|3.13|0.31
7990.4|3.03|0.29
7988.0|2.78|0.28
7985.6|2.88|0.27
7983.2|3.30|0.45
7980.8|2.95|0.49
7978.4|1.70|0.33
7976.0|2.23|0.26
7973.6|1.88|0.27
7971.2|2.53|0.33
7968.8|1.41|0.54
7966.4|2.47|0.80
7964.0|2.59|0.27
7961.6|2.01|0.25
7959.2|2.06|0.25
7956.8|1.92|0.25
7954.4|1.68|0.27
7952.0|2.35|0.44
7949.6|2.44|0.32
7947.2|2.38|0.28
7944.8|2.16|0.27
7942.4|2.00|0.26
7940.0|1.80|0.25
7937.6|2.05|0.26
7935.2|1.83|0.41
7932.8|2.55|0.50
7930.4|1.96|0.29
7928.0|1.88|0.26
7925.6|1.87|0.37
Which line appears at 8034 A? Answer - [N II]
